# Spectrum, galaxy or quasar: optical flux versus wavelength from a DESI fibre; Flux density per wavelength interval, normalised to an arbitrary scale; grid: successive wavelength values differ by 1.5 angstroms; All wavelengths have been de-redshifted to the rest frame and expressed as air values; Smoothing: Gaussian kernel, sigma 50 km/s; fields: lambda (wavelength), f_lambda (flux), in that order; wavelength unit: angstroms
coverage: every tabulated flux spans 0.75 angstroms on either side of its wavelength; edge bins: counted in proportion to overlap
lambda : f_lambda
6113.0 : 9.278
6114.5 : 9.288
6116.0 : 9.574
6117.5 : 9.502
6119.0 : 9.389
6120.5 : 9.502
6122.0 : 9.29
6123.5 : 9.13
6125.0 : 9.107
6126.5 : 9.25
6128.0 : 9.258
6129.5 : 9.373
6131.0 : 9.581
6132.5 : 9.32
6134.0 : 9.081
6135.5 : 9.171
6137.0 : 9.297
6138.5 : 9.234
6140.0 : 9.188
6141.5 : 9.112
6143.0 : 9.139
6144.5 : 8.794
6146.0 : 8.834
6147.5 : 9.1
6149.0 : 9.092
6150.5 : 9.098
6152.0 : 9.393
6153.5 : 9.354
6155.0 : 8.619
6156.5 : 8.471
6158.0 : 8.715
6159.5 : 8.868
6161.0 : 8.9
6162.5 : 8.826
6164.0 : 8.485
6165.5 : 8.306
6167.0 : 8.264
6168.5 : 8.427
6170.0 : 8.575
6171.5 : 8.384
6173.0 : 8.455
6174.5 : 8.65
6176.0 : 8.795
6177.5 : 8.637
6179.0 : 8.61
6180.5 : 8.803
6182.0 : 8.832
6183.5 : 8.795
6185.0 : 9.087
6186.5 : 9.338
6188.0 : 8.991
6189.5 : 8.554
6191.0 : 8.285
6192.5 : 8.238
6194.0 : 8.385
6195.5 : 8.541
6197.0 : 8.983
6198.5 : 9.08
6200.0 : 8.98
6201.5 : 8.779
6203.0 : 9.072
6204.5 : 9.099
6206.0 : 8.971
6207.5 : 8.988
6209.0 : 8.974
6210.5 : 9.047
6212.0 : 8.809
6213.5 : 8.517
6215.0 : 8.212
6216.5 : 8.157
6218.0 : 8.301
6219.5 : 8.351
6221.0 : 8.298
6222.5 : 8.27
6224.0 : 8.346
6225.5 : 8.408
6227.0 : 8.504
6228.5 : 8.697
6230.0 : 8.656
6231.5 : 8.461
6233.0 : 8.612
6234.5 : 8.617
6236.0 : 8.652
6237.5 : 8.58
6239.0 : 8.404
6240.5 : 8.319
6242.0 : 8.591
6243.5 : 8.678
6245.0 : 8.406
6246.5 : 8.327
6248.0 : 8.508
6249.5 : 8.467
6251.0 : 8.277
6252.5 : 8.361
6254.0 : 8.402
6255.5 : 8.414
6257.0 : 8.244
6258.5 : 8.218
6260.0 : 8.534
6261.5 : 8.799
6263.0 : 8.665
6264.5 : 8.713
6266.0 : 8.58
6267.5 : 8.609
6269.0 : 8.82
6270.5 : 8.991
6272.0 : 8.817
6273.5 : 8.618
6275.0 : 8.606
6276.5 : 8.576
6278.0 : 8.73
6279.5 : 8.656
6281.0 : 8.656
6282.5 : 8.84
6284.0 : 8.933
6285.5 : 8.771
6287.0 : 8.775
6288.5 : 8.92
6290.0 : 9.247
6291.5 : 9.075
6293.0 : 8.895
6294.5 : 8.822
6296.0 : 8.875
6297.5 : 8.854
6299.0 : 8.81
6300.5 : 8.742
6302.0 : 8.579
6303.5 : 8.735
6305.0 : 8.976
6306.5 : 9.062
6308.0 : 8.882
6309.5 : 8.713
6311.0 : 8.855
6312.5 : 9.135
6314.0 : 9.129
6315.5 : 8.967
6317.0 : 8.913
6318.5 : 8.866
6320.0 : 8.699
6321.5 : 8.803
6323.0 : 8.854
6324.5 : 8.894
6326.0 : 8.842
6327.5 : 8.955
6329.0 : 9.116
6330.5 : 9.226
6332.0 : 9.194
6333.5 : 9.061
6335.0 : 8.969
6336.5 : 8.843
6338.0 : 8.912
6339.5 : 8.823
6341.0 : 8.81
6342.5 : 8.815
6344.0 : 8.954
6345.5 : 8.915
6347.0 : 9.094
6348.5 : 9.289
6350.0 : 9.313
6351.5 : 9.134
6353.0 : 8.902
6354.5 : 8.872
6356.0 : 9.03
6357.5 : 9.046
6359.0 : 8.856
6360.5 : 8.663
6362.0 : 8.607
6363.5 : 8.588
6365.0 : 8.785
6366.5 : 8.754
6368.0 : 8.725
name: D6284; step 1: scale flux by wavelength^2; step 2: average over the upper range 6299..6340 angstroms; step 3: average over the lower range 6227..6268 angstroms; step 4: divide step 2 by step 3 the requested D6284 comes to 1.1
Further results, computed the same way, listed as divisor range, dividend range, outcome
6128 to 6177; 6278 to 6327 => 1.04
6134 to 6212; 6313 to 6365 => 1.07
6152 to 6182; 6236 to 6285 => 1.02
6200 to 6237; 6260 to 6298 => 1.04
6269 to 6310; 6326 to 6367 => 1.03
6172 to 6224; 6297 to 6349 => 1.07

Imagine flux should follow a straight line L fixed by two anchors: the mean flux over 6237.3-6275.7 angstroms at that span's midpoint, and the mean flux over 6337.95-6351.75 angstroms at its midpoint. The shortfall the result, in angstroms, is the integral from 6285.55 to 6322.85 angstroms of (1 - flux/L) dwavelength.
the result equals -0.4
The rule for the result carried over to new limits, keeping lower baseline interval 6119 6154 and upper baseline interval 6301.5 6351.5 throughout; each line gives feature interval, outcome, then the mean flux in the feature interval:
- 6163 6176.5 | 1.0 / 8.48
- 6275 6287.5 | 0.4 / 8.73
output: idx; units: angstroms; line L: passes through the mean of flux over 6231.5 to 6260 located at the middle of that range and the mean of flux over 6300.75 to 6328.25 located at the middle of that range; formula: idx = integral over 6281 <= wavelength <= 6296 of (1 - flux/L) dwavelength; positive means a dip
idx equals -0.3 angstroms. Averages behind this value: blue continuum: 8.45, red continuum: 8.88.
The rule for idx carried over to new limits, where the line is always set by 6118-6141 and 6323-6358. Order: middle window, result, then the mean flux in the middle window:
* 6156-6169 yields 0.91 angstroms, 8.59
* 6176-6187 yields 0.42 angstroms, 8.86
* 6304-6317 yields 0.11 angstroms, 8.96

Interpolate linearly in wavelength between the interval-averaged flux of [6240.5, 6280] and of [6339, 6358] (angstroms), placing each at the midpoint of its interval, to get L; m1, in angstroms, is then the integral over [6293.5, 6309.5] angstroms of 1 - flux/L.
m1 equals -0.1 angstroms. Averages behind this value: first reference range 8.56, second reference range 9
